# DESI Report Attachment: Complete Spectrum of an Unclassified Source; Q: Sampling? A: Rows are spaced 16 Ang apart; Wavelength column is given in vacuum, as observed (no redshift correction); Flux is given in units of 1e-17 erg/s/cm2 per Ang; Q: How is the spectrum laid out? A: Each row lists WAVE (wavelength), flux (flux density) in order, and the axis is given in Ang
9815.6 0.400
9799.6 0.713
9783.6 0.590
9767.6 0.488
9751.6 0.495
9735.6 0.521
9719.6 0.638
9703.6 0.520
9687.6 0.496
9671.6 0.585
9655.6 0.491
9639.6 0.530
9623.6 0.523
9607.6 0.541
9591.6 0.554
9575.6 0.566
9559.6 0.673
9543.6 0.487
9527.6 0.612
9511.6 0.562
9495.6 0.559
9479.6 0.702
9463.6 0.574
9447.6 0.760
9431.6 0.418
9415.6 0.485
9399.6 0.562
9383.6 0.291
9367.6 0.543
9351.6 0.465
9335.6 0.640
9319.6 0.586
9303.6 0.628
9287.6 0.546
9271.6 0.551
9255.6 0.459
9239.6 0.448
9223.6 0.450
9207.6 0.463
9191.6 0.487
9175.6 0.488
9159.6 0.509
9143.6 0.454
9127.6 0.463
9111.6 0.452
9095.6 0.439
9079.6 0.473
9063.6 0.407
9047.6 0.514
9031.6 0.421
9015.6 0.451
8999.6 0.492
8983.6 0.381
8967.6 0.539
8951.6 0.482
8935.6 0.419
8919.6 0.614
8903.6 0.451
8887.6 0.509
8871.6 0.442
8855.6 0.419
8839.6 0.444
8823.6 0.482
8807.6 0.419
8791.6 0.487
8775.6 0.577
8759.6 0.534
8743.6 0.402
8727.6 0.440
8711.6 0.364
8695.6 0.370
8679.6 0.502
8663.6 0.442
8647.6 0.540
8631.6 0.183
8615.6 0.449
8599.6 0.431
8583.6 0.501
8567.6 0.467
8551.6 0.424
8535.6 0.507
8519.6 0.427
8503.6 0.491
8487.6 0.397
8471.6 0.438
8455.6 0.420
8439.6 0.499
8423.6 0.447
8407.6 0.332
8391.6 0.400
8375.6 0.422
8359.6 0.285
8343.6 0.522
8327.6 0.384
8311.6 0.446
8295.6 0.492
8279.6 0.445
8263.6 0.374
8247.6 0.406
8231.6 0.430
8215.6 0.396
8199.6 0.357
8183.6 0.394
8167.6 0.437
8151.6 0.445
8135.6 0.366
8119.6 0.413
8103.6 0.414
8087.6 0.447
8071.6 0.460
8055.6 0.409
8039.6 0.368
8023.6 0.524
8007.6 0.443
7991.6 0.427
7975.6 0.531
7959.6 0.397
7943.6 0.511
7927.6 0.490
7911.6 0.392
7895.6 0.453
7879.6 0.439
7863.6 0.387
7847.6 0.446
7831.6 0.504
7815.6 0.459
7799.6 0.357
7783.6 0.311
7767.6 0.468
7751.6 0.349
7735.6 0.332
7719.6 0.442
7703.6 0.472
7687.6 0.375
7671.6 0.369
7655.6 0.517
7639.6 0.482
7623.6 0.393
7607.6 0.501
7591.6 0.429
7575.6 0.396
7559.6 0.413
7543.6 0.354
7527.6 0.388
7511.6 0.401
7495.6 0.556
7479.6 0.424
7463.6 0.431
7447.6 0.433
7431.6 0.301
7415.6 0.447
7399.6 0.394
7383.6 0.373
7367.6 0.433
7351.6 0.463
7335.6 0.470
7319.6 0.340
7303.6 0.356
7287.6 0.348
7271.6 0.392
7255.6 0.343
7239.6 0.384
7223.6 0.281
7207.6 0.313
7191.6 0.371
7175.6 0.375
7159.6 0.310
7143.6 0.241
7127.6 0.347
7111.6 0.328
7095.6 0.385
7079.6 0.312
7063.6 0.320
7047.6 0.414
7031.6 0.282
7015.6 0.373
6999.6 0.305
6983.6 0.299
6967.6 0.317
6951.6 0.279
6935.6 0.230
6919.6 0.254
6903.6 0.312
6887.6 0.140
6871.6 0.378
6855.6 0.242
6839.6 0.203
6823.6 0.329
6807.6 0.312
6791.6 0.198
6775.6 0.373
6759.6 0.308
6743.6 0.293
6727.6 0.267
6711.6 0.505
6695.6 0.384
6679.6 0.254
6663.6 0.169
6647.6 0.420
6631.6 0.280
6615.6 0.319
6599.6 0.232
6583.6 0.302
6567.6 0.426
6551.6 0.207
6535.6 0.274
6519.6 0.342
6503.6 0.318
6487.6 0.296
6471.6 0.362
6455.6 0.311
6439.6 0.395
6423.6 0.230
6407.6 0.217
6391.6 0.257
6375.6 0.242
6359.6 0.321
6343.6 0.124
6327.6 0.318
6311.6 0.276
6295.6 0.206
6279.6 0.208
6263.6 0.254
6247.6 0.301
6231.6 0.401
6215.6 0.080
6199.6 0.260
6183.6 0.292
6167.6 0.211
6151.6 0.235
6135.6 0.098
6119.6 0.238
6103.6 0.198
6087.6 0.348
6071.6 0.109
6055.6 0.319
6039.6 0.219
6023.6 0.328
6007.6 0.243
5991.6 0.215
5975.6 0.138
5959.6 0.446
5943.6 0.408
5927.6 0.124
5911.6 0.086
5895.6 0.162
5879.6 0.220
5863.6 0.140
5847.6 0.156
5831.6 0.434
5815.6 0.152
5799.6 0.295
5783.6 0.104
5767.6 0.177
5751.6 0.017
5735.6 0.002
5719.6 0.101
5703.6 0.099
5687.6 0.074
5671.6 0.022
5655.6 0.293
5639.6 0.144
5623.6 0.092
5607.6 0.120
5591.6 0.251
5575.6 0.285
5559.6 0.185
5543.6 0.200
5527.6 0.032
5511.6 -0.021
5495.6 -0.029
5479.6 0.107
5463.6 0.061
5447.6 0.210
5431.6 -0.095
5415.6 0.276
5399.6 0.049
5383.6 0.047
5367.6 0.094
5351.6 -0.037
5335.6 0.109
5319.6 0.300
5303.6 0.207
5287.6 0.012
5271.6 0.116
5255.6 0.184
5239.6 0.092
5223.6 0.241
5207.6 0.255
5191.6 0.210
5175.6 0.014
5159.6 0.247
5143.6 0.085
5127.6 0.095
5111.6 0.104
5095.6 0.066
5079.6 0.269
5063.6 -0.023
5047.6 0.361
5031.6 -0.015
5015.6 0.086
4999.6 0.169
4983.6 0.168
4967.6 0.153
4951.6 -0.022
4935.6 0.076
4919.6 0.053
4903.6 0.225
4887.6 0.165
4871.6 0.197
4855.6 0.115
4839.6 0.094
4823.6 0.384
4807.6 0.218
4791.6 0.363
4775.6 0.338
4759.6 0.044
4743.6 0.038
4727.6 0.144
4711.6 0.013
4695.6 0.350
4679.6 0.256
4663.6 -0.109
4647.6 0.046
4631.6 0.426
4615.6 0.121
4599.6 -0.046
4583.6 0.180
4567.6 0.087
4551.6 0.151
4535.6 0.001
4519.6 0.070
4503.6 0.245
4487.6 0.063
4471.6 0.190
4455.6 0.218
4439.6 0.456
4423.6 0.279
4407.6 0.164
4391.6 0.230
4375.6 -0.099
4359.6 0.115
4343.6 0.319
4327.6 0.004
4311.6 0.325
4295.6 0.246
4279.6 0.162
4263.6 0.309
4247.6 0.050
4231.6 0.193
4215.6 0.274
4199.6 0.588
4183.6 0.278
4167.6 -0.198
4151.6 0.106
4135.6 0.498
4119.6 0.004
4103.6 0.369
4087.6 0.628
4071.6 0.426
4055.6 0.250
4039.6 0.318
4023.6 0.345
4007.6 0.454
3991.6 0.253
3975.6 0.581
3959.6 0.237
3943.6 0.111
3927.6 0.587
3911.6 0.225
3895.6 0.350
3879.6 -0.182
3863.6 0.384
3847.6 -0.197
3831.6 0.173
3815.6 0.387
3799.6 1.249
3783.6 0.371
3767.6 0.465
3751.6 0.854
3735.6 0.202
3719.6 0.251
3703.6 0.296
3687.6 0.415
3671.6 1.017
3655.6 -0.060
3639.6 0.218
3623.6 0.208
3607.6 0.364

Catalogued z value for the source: 0.598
